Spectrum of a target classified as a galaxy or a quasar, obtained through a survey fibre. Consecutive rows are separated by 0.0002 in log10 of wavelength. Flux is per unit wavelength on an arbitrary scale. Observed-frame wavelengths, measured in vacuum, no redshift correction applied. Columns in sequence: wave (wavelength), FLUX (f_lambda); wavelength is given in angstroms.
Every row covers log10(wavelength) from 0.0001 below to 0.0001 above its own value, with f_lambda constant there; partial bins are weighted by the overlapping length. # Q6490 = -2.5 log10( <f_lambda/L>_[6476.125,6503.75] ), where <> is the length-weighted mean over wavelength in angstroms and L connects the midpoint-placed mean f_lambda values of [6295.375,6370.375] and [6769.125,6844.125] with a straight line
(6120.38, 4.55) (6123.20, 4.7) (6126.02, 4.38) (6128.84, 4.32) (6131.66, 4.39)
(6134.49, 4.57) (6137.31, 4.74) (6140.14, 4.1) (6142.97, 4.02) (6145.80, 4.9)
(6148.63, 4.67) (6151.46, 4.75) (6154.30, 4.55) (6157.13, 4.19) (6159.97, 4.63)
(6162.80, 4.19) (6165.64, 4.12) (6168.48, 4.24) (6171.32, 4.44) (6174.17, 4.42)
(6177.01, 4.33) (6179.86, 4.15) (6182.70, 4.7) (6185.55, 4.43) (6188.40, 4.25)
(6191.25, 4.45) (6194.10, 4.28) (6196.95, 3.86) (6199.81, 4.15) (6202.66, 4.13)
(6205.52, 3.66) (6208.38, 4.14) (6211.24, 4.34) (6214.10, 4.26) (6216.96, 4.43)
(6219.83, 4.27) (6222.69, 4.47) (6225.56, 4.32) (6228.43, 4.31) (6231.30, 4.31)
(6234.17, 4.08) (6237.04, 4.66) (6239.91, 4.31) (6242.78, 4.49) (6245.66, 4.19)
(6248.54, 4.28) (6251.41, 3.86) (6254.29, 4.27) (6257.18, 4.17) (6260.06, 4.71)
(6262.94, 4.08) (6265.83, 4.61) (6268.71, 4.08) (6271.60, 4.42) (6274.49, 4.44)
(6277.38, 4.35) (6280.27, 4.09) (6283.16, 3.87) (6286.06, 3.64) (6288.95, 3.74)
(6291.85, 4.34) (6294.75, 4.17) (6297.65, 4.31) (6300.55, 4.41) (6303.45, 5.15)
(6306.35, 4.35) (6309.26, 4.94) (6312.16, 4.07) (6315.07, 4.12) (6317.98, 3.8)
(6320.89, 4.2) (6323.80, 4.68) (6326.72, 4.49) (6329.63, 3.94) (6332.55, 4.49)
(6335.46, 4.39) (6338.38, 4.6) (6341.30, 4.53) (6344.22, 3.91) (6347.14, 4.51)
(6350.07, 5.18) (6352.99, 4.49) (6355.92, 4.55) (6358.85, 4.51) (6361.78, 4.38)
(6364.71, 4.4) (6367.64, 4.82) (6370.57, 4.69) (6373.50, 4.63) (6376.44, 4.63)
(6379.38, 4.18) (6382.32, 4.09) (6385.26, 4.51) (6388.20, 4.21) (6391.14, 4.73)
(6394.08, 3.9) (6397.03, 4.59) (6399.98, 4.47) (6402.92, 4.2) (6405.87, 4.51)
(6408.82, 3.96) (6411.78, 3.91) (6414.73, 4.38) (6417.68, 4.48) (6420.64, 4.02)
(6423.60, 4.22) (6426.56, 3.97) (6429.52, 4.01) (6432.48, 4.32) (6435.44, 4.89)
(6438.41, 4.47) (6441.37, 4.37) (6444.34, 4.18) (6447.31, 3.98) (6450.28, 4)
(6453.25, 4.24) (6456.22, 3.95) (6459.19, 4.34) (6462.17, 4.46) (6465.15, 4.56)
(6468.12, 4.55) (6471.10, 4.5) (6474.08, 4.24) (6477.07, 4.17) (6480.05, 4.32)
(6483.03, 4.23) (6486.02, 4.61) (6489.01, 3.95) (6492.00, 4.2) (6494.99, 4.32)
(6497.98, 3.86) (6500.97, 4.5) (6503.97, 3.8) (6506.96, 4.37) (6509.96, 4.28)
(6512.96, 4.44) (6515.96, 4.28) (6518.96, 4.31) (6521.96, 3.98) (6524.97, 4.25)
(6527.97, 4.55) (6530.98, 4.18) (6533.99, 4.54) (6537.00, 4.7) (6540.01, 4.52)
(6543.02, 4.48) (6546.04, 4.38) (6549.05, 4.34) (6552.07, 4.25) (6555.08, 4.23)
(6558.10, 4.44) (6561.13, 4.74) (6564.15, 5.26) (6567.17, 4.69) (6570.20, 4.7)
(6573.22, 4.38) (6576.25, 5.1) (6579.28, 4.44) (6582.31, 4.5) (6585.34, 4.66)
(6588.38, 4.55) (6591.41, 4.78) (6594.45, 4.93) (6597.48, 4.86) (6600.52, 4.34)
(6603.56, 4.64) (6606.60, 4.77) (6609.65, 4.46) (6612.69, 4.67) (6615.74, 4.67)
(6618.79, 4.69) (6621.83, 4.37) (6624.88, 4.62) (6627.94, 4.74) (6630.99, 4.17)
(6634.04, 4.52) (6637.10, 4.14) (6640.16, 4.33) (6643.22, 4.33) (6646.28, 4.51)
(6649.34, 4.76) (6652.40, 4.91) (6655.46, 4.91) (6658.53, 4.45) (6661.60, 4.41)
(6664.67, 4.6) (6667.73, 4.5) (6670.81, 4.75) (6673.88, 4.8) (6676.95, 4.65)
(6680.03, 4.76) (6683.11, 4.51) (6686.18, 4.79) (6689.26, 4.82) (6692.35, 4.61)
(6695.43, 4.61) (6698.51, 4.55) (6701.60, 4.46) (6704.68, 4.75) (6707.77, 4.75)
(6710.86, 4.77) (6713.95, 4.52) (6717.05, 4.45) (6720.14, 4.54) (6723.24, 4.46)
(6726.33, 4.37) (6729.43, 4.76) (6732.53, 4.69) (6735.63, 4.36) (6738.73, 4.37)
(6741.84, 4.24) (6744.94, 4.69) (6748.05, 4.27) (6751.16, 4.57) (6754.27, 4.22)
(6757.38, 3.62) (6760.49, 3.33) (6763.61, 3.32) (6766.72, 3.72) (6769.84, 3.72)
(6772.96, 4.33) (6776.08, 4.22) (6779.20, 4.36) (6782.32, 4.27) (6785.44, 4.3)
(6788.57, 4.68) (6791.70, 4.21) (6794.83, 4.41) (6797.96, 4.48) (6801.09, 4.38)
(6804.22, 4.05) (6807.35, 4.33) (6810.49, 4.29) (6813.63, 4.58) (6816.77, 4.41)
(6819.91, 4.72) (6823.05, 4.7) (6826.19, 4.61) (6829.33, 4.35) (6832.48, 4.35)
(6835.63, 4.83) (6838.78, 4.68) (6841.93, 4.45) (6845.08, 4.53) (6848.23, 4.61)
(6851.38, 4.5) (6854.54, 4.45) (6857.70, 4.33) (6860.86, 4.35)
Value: 0.05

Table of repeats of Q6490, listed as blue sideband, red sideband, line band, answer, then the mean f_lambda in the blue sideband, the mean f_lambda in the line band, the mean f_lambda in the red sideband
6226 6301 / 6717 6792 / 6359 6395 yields -0.05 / 4.24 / 4.44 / 4.24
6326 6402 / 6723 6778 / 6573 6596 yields -0.09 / 4.45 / 4.68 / 4.18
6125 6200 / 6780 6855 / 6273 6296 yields 0.08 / 4.38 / 4.08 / 4.46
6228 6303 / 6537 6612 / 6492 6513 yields 0.08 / 4.25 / 4.21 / 4.6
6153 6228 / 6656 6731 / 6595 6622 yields -0.02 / 4.28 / 4.63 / 4.61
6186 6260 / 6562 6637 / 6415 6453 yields 0.05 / 4.25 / 4.25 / 4.64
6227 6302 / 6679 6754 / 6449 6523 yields 0.03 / 4.24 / 4.26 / 4.56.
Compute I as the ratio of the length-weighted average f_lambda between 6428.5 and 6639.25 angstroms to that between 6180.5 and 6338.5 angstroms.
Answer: 1.0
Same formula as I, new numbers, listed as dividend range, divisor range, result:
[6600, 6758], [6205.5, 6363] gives 1.05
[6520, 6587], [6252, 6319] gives 1.06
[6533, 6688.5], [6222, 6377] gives 1.05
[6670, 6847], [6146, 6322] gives 1.03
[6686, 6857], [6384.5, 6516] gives 1.03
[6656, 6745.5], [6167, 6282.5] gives 1.07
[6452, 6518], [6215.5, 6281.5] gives 0.99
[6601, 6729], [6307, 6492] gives 1.06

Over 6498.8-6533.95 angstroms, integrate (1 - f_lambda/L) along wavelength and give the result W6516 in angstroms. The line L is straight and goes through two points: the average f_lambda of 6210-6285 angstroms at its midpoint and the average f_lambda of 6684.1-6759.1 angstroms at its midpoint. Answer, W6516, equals 1.14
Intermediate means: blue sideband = 4.29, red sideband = 4.51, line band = 4.27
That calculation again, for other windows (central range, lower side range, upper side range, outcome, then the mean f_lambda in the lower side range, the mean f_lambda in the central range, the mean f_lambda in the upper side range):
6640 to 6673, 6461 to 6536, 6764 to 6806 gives -2.70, 4.3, 4.6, 4.22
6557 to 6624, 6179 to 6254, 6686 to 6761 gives -3.79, 4.26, 4.67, 4.47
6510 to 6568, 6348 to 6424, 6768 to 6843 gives -0.47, 4.41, 4.44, 4.4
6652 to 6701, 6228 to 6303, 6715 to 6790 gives -4.72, 4.25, 4.65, 4.24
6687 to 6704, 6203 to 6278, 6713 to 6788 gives -1.52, 4.29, 4.62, 4.24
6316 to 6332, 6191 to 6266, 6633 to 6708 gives 0.35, 4.25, 4.23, 4.61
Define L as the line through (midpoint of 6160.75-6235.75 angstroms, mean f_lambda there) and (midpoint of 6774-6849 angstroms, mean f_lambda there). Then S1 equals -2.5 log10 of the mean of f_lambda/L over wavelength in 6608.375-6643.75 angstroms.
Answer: -0.02 mag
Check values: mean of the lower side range 4.26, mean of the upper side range 4.45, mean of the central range 4.48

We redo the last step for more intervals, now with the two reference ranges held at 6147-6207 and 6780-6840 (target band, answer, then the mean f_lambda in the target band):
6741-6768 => 0.11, 3.99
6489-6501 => 0.06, 4.15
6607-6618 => -0.05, 4.62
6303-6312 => -0.08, 4.67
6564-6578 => -0.09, 4.78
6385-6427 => 0.02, 4.27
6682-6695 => -0.06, 4.68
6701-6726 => -0.04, 4.58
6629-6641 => 0.03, 4.31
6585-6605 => -0.07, 4.68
